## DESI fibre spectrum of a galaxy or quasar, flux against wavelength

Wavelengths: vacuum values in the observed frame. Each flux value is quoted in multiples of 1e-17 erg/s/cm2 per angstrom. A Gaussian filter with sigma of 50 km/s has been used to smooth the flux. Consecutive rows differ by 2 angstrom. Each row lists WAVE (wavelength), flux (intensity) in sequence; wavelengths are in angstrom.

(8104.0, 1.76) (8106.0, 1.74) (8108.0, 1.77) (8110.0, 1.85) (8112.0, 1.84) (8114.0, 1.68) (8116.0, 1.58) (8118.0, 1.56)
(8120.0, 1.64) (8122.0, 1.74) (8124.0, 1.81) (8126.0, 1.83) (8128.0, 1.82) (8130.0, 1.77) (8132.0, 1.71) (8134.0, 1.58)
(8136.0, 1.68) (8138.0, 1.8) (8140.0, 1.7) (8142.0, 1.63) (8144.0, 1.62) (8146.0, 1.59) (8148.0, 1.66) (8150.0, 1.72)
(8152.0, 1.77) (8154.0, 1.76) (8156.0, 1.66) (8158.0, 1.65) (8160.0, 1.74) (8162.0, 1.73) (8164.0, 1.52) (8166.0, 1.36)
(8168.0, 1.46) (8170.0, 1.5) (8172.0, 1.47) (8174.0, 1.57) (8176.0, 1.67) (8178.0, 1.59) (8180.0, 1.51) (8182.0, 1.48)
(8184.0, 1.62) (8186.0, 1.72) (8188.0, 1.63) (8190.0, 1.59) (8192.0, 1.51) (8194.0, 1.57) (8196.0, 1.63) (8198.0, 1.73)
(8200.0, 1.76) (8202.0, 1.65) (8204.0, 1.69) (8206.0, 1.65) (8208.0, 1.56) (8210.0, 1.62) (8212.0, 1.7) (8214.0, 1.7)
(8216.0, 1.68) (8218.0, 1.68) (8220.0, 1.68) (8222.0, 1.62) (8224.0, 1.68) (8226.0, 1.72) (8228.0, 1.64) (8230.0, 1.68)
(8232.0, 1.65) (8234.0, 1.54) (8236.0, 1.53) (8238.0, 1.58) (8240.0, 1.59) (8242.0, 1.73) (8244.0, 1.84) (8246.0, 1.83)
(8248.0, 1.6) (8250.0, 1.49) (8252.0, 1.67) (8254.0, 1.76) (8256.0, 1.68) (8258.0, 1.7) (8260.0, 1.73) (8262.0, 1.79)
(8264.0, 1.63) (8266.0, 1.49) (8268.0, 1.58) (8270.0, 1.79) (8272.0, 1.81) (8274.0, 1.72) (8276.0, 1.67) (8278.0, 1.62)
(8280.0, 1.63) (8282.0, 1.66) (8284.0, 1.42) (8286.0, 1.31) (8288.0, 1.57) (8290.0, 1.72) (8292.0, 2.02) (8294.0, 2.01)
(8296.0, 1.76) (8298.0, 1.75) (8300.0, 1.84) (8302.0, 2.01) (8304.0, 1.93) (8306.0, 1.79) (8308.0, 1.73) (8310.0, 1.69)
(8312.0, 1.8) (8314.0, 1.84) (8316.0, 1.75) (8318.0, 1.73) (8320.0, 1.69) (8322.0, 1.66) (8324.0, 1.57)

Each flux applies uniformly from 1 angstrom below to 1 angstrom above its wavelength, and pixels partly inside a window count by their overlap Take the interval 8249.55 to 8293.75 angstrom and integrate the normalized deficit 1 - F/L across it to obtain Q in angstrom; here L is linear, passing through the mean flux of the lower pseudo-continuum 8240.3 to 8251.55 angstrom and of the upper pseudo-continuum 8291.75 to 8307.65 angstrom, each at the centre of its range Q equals 2.8 angstrom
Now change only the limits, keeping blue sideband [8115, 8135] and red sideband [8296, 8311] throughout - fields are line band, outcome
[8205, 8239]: 2.4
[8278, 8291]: 1.8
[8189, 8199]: 0.8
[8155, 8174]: 1.8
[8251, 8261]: 0.4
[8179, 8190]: 0.9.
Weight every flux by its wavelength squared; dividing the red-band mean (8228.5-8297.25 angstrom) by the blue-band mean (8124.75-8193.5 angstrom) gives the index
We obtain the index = 1.05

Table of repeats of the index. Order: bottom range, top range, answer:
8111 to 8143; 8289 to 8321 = 1.11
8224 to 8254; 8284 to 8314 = 1.09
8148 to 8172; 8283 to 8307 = 1.12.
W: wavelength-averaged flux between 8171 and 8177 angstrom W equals 1.57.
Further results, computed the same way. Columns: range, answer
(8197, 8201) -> 1.75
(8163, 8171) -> 1.46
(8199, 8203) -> 1.71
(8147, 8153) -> 1.72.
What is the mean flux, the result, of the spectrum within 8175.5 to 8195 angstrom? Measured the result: 1.59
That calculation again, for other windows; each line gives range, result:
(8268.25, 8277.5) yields 1.73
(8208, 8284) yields 1.66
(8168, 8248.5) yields 1.63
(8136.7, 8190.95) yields 1.62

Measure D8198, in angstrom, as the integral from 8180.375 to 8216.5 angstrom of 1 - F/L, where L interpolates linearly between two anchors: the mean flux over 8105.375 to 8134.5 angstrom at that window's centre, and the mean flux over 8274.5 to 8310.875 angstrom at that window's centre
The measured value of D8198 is 2.0 angstrom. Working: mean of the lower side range 1.73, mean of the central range 1.64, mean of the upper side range 1.73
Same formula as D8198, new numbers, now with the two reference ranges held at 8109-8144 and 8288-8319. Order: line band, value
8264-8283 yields 1.5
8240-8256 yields 0.8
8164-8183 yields 2.5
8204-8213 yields 0.6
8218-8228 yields 0.6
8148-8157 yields 0.1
